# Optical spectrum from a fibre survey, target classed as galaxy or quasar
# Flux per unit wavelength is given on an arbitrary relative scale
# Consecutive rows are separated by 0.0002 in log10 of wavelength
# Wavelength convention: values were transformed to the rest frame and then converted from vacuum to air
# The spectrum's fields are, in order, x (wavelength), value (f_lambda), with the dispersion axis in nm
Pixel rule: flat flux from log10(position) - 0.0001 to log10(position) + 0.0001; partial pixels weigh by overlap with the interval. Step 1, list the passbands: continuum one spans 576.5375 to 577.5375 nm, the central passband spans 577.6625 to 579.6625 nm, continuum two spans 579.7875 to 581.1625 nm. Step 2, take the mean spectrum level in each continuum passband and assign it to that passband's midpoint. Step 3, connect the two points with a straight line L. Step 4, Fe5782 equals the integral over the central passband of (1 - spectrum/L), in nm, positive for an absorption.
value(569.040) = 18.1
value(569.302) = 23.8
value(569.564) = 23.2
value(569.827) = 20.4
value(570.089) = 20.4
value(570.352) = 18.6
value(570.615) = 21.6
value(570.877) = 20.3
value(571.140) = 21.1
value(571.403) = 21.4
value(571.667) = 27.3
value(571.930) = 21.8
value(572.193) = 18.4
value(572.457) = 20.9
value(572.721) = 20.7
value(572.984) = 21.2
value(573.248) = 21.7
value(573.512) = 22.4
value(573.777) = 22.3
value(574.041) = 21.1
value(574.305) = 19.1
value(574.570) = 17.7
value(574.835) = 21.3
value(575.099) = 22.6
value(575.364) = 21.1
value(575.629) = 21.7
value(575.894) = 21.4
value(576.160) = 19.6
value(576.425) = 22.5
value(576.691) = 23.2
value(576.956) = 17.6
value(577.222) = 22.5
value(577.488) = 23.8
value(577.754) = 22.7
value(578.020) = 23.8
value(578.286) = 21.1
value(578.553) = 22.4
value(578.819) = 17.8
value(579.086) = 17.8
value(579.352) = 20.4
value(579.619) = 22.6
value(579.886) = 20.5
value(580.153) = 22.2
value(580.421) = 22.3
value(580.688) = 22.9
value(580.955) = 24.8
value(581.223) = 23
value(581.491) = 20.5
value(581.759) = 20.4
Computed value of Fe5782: 0.10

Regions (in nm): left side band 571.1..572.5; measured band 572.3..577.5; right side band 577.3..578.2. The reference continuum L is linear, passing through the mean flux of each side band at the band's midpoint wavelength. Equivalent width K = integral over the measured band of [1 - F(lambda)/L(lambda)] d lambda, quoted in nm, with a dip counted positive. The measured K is 0.34 nm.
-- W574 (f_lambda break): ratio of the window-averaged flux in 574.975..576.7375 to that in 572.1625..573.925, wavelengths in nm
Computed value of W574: 1.0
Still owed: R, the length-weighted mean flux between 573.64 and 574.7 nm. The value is 20.1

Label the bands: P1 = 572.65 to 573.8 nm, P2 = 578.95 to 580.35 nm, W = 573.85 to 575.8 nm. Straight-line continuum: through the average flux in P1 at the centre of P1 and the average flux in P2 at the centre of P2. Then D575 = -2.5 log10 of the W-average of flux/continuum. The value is 0.036 mag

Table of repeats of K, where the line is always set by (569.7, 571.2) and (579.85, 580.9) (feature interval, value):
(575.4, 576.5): 0.01 nm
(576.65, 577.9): -0.01 nm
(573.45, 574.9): 0.04 nm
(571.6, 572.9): -0.05 nm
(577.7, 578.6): -0.02 nm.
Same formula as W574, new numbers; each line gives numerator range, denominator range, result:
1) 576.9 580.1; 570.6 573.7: 0.98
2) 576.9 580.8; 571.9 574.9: 1.04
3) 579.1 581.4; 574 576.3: 1.07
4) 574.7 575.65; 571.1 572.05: 0.94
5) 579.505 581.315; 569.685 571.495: 1.10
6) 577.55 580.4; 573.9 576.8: 1.01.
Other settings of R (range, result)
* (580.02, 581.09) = 23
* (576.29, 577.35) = 21.4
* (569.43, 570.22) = 21.3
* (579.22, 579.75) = 21.5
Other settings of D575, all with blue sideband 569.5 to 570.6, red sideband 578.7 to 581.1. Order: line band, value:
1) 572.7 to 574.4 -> -0.024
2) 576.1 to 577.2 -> 0.004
